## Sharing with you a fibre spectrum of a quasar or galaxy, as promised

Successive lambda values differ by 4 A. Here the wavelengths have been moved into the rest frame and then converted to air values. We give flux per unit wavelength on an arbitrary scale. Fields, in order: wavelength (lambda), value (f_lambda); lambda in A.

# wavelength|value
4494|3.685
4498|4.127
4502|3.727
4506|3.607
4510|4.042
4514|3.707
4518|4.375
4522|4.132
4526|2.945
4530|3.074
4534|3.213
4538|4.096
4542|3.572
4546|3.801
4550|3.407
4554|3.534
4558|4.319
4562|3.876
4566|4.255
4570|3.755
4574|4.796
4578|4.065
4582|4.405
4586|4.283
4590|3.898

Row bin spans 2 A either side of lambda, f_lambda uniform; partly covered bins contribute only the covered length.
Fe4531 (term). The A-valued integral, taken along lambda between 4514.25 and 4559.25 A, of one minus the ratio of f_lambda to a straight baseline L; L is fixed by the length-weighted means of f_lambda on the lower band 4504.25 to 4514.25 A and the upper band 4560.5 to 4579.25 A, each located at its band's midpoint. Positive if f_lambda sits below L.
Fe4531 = 3.3 A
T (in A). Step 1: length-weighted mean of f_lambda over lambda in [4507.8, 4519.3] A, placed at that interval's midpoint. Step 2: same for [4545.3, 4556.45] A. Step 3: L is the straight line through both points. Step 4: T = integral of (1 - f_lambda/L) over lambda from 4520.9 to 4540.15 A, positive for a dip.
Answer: 1.8 A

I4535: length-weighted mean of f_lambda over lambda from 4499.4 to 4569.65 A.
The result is 3.75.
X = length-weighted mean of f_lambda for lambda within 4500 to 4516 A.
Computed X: 3.77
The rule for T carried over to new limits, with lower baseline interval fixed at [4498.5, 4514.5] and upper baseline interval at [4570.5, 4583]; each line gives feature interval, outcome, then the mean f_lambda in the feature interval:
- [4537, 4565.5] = 2.31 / 3.81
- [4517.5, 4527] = 0.25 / 3.82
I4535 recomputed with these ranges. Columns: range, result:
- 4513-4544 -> 3.64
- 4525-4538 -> 3.24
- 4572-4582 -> 4.43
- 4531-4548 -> 3.64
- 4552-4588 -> 4.14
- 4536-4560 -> 3.79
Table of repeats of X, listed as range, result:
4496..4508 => 3.82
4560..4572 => 3.96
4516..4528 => 3.82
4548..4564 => 3.78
